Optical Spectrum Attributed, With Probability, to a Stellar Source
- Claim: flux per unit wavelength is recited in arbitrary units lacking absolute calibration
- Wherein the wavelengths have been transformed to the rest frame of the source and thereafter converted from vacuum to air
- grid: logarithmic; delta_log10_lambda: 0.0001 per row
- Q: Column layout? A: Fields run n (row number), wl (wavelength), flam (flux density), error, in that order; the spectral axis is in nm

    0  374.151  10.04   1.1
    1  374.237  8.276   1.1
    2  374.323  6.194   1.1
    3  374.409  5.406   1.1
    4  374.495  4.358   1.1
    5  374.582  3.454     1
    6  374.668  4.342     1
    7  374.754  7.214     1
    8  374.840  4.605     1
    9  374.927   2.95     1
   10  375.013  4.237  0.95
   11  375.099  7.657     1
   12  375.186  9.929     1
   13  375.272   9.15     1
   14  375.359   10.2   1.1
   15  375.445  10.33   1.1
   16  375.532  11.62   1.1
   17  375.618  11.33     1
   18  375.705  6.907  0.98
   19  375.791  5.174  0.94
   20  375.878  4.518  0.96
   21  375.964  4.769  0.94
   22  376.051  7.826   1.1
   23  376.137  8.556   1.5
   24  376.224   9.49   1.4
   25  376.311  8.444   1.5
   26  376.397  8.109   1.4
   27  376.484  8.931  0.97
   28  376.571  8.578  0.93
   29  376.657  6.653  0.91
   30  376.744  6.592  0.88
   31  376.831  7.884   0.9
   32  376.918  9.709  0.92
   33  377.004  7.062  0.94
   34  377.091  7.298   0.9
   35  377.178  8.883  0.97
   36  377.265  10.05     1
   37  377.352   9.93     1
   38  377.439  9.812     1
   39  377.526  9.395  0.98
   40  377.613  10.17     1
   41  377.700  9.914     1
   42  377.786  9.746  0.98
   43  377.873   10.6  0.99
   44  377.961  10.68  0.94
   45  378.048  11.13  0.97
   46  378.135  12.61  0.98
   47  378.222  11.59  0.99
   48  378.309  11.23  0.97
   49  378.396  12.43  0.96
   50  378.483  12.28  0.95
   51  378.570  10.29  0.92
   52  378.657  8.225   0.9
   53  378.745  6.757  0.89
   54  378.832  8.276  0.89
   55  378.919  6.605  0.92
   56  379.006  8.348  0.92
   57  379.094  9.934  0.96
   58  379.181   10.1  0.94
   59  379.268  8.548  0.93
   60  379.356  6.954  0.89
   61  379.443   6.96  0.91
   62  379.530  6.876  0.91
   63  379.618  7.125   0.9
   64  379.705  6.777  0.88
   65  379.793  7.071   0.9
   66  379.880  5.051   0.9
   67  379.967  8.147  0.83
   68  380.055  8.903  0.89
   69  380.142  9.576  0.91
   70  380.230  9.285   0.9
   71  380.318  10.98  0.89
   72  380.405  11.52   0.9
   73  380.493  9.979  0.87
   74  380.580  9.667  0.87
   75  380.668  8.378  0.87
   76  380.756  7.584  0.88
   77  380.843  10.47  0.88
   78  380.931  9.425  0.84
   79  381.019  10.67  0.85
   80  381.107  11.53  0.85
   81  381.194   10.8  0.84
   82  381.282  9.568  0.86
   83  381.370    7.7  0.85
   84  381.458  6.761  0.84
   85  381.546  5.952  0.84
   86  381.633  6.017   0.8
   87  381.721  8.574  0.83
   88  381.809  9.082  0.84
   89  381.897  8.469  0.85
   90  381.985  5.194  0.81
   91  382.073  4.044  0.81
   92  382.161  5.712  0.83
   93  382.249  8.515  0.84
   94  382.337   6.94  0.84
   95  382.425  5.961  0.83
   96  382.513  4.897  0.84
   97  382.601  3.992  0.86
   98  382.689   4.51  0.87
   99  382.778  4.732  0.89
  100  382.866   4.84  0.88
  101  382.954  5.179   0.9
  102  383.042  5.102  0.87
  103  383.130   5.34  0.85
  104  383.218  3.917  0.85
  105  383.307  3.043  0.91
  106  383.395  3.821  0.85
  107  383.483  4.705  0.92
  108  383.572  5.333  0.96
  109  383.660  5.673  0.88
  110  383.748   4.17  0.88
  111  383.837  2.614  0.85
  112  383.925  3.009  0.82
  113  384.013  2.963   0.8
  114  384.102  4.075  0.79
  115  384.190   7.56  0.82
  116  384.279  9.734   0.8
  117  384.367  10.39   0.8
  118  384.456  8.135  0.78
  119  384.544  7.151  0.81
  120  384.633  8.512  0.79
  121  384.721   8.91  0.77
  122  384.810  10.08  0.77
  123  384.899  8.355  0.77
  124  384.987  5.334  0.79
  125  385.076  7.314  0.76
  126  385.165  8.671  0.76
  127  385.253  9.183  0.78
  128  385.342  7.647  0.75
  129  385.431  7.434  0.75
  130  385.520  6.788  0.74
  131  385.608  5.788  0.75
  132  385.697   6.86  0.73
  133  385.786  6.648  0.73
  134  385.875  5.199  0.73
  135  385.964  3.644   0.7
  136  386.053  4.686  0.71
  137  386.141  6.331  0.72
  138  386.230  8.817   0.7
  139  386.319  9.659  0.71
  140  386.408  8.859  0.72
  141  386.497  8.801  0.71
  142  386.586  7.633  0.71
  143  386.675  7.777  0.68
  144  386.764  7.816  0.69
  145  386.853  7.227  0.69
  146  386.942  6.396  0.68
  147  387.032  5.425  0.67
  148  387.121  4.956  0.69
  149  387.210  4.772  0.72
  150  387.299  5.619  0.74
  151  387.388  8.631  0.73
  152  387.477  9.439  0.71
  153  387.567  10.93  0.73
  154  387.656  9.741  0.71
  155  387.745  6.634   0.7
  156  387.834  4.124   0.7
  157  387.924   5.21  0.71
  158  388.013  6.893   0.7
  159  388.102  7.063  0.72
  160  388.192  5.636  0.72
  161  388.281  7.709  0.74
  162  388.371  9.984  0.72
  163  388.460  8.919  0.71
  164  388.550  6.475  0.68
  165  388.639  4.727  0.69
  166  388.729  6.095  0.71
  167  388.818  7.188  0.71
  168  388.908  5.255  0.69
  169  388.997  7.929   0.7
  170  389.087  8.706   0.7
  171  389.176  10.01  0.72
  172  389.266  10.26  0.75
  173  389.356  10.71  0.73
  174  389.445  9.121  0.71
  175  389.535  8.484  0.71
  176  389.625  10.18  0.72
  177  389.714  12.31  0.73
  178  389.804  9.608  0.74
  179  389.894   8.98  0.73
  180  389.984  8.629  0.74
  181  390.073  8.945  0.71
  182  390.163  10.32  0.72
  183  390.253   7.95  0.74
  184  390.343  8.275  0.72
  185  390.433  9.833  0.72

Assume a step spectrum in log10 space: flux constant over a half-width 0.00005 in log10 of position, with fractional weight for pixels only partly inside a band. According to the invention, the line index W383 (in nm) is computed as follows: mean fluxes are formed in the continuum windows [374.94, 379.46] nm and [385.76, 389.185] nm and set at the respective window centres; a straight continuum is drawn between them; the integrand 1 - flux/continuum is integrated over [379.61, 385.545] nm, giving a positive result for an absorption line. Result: 0.62 nm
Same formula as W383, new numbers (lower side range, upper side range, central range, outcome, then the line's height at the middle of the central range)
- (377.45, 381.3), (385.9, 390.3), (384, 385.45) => 0.09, 8.39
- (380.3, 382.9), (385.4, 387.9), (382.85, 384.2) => 0.56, 7.45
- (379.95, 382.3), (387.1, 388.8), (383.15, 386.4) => 0.54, 7.78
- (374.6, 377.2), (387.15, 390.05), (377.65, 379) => -0.43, 7.66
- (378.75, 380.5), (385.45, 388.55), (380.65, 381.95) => -0.11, 8.01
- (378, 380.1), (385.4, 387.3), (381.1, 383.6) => 0.56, 7.88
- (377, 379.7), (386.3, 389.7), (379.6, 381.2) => -0.02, 8.99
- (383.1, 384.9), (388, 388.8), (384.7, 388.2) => -0.31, 6.6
